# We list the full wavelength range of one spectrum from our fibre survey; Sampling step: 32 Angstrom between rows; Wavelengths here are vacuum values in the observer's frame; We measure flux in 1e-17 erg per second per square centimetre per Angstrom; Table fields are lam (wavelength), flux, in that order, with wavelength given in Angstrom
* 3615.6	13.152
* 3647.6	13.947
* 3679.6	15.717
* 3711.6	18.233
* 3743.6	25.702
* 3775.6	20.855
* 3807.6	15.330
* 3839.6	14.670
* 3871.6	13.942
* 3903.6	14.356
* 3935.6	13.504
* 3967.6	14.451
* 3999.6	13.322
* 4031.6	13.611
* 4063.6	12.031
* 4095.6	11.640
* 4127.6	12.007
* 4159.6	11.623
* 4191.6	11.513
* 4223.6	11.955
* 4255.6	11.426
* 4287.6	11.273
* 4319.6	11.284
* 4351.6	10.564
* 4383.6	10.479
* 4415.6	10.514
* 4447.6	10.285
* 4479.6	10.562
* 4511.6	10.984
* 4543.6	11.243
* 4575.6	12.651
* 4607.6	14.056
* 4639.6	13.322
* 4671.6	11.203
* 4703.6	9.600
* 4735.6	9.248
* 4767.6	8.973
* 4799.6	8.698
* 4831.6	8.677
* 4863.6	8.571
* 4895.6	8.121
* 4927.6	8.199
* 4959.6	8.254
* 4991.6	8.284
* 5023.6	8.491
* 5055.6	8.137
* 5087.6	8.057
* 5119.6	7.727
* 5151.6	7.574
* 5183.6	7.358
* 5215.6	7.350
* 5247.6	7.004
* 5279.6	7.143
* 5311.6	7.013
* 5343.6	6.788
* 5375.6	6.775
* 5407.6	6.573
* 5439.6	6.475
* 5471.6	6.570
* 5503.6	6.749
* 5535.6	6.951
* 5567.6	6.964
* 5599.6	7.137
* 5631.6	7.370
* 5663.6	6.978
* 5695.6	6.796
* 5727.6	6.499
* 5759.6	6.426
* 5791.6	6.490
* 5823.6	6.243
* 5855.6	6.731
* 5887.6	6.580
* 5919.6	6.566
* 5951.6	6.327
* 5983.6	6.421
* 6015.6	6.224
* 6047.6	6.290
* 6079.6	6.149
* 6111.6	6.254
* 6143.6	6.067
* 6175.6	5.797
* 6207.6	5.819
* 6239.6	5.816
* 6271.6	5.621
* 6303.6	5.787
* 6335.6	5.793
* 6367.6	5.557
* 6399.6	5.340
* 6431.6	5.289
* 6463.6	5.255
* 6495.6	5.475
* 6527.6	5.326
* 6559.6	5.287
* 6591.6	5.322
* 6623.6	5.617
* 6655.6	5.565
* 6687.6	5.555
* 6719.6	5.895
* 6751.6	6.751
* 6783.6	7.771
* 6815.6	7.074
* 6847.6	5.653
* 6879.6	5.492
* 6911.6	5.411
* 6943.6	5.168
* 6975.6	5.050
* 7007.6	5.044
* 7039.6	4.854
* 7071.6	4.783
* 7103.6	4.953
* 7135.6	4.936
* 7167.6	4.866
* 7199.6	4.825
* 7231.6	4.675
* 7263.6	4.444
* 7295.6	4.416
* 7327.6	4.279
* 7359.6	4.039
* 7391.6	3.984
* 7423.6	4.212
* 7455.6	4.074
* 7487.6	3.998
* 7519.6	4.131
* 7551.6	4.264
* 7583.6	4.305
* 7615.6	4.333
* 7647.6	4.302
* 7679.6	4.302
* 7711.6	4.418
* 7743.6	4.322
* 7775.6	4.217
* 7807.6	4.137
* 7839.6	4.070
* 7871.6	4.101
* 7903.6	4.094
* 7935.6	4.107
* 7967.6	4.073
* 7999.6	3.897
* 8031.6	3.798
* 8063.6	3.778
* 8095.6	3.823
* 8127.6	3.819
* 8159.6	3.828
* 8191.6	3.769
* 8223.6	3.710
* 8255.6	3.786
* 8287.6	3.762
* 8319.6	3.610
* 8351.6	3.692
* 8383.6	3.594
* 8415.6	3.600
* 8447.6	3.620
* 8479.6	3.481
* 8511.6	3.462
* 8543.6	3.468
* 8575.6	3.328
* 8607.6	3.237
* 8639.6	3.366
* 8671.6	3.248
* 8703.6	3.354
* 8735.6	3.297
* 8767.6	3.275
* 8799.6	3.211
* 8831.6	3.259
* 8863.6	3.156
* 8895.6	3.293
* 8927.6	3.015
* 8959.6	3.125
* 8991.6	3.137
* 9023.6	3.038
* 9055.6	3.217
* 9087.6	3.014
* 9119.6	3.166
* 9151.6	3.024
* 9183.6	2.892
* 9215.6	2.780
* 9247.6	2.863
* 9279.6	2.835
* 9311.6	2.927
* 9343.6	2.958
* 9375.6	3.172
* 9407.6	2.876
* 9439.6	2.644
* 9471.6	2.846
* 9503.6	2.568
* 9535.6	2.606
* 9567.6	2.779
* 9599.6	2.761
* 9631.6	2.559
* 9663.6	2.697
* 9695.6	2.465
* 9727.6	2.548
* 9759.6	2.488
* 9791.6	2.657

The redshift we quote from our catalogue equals 1.424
